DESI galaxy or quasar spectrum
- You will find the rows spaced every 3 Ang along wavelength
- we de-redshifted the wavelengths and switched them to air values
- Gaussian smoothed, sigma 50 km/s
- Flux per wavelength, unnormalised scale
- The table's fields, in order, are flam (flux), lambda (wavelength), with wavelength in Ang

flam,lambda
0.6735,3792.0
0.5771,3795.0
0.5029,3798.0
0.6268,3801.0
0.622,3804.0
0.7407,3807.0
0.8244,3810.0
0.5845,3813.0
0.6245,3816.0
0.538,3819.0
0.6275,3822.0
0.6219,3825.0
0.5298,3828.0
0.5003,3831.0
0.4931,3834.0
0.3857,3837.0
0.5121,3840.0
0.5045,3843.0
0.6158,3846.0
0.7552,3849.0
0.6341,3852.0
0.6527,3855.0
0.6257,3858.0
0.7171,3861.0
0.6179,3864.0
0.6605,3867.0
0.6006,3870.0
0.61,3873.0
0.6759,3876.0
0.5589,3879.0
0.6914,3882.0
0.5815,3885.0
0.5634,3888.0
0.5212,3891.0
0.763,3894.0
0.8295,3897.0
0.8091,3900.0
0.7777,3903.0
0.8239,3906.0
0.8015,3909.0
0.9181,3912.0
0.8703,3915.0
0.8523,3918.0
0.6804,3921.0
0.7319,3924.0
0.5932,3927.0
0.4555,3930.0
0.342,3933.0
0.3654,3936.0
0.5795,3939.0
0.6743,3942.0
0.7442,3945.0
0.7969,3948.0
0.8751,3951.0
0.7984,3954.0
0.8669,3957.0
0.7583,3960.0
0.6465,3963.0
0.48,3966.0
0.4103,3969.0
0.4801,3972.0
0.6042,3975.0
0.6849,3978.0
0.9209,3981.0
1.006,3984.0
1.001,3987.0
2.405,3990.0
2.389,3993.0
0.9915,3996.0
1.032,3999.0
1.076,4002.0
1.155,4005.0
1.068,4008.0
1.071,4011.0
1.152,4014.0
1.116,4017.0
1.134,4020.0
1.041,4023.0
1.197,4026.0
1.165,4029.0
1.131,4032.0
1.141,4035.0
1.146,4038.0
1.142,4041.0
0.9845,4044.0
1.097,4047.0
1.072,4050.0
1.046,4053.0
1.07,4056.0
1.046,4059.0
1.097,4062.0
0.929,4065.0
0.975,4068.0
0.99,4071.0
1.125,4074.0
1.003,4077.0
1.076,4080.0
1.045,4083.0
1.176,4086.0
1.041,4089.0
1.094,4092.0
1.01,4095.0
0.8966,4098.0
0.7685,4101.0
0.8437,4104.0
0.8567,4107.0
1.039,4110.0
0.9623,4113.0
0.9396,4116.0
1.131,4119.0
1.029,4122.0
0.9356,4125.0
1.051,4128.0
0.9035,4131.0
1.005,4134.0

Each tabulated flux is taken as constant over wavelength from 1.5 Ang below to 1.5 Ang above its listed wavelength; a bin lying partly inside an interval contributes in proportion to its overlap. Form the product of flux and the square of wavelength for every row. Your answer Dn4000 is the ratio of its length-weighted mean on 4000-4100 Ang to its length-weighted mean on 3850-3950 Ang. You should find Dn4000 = 1.7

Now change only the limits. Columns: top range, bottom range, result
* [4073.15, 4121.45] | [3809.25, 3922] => 1.71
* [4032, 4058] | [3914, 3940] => 1.92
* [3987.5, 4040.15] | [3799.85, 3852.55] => 2.31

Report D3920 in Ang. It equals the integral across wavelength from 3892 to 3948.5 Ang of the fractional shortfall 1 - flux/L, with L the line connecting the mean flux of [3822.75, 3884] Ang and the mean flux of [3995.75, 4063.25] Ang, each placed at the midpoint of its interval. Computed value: 5.6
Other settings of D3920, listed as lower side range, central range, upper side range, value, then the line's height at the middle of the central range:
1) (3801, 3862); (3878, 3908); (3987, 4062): 3.8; 0.794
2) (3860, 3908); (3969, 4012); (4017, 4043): -4.0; 1.01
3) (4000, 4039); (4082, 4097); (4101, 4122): -1.1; 0.993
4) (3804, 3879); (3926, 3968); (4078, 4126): 7.0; 0.764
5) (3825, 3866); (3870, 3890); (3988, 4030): 3.3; 0.731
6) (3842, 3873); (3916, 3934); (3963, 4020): 4.7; 0.846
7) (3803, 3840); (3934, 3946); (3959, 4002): 4.3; 0.889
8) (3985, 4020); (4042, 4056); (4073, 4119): 1.1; 1.15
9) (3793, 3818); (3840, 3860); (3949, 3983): 0.8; 0.652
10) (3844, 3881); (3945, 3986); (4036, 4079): 6.5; 0.859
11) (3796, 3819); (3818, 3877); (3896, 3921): 9.9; 0.712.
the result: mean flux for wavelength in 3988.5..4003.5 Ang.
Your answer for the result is 1.58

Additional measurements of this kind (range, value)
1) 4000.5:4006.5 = 1.12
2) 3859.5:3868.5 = 0.665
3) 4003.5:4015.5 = 1.11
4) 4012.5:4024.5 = 1.11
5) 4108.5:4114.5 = 1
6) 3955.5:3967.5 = 0.688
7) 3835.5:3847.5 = 0.505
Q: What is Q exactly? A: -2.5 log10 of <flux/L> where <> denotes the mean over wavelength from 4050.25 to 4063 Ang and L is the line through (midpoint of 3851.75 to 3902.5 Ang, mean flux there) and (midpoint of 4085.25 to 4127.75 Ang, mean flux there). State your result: -0.17 mag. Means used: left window 0.657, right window 0.979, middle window 1.06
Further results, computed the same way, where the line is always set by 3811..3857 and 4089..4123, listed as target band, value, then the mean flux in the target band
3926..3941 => 0.46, 0.47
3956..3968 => 0.13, 0.669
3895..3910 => -0.20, 0.807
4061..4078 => -0.12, 1.02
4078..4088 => -0.17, 1.09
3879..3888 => 0.06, 0.611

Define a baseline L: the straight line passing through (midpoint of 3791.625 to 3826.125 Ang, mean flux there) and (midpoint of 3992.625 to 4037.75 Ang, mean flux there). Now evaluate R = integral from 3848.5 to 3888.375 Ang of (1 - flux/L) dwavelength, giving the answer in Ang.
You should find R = 7.2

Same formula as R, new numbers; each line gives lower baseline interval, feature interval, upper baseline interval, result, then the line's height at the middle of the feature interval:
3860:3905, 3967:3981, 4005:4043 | 5.55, 0.963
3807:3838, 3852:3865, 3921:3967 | -1.05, 0.604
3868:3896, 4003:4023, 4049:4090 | -4.10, 0.921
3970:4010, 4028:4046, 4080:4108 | -0.94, 1.06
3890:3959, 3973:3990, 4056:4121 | -3.11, 0.817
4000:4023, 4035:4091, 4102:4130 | -1.24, 1.04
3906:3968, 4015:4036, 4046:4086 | -4.40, 0.937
